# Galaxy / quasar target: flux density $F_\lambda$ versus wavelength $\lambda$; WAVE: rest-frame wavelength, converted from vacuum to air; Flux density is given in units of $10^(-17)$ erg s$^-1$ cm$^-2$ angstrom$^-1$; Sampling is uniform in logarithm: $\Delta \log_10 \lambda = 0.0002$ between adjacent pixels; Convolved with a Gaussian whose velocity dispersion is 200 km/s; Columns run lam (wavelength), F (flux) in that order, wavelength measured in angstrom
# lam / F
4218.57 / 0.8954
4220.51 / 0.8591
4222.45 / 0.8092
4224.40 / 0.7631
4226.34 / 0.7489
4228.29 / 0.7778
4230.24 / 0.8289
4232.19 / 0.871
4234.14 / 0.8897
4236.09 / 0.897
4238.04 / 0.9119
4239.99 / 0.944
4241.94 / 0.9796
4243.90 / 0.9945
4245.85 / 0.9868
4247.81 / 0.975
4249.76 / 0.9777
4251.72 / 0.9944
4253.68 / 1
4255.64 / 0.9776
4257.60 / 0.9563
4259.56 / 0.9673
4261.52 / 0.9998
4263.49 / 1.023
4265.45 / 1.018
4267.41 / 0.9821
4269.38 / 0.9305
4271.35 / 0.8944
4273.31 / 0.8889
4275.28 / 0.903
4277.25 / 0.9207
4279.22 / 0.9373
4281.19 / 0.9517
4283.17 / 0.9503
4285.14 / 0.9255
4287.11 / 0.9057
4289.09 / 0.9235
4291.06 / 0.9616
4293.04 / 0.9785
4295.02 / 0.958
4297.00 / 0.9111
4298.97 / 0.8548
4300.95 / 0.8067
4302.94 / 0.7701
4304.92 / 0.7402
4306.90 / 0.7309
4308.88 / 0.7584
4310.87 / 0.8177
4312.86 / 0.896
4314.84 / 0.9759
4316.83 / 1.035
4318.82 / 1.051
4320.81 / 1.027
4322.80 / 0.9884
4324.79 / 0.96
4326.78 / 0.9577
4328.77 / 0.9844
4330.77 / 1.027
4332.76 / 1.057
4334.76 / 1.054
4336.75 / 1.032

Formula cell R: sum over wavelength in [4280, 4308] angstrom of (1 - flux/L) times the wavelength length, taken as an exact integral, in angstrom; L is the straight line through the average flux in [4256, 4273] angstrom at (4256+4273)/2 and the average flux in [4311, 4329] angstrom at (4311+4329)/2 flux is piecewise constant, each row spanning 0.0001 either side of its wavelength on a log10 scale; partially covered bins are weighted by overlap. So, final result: 2.6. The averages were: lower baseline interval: 0.969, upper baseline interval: 0.978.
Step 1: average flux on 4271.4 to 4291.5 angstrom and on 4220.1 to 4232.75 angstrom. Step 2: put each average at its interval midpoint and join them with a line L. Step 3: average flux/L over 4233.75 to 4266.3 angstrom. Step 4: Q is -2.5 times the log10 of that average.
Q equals -0.138 mag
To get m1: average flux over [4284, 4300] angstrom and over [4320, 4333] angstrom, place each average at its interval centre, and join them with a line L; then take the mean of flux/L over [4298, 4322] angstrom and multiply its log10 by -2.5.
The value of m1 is 0.11 mag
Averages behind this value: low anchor 0.928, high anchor 0.997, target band 0.873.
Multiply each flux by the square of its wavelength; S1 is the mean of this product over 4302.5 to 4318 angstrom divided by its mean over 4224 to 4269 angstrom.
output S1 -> 0.93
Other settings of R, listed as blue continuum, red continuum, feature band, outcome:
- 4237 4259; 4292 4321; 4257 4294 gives -0.7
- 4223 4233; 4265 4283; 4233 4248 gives -2.0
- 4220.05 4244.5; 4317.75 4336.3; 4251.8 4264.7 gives -1.2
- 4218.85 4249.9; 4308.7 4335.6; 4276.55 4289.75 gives 0.1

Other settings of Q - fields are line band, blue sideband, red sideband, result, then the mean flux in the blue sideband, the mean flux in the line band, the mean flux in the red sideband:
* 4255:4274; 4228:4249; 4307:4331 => -0.042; 0.92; 0.965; 0.946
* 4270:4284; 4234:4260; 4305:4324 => 0.023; 0.963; 0.921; 0.912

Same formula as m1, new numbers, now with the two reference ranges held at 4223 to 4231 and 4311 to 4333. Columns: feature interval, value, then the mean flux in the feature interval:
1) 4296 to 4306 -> 0.15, 0.816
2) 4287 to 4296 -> -0.03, 0.949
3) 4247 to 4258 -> -0.18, 0.982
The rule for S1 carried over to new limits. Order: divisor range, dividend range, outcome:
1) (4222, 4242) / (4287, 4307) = 1.05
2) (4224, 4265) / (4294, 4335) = 1.02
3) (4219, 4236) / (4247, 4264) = 1.21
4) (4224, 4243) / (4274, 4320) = 1.07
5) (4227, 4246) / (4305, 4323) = 1.04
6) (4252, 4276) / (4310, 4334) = 1.05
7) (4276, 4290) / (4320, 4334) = 1.10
